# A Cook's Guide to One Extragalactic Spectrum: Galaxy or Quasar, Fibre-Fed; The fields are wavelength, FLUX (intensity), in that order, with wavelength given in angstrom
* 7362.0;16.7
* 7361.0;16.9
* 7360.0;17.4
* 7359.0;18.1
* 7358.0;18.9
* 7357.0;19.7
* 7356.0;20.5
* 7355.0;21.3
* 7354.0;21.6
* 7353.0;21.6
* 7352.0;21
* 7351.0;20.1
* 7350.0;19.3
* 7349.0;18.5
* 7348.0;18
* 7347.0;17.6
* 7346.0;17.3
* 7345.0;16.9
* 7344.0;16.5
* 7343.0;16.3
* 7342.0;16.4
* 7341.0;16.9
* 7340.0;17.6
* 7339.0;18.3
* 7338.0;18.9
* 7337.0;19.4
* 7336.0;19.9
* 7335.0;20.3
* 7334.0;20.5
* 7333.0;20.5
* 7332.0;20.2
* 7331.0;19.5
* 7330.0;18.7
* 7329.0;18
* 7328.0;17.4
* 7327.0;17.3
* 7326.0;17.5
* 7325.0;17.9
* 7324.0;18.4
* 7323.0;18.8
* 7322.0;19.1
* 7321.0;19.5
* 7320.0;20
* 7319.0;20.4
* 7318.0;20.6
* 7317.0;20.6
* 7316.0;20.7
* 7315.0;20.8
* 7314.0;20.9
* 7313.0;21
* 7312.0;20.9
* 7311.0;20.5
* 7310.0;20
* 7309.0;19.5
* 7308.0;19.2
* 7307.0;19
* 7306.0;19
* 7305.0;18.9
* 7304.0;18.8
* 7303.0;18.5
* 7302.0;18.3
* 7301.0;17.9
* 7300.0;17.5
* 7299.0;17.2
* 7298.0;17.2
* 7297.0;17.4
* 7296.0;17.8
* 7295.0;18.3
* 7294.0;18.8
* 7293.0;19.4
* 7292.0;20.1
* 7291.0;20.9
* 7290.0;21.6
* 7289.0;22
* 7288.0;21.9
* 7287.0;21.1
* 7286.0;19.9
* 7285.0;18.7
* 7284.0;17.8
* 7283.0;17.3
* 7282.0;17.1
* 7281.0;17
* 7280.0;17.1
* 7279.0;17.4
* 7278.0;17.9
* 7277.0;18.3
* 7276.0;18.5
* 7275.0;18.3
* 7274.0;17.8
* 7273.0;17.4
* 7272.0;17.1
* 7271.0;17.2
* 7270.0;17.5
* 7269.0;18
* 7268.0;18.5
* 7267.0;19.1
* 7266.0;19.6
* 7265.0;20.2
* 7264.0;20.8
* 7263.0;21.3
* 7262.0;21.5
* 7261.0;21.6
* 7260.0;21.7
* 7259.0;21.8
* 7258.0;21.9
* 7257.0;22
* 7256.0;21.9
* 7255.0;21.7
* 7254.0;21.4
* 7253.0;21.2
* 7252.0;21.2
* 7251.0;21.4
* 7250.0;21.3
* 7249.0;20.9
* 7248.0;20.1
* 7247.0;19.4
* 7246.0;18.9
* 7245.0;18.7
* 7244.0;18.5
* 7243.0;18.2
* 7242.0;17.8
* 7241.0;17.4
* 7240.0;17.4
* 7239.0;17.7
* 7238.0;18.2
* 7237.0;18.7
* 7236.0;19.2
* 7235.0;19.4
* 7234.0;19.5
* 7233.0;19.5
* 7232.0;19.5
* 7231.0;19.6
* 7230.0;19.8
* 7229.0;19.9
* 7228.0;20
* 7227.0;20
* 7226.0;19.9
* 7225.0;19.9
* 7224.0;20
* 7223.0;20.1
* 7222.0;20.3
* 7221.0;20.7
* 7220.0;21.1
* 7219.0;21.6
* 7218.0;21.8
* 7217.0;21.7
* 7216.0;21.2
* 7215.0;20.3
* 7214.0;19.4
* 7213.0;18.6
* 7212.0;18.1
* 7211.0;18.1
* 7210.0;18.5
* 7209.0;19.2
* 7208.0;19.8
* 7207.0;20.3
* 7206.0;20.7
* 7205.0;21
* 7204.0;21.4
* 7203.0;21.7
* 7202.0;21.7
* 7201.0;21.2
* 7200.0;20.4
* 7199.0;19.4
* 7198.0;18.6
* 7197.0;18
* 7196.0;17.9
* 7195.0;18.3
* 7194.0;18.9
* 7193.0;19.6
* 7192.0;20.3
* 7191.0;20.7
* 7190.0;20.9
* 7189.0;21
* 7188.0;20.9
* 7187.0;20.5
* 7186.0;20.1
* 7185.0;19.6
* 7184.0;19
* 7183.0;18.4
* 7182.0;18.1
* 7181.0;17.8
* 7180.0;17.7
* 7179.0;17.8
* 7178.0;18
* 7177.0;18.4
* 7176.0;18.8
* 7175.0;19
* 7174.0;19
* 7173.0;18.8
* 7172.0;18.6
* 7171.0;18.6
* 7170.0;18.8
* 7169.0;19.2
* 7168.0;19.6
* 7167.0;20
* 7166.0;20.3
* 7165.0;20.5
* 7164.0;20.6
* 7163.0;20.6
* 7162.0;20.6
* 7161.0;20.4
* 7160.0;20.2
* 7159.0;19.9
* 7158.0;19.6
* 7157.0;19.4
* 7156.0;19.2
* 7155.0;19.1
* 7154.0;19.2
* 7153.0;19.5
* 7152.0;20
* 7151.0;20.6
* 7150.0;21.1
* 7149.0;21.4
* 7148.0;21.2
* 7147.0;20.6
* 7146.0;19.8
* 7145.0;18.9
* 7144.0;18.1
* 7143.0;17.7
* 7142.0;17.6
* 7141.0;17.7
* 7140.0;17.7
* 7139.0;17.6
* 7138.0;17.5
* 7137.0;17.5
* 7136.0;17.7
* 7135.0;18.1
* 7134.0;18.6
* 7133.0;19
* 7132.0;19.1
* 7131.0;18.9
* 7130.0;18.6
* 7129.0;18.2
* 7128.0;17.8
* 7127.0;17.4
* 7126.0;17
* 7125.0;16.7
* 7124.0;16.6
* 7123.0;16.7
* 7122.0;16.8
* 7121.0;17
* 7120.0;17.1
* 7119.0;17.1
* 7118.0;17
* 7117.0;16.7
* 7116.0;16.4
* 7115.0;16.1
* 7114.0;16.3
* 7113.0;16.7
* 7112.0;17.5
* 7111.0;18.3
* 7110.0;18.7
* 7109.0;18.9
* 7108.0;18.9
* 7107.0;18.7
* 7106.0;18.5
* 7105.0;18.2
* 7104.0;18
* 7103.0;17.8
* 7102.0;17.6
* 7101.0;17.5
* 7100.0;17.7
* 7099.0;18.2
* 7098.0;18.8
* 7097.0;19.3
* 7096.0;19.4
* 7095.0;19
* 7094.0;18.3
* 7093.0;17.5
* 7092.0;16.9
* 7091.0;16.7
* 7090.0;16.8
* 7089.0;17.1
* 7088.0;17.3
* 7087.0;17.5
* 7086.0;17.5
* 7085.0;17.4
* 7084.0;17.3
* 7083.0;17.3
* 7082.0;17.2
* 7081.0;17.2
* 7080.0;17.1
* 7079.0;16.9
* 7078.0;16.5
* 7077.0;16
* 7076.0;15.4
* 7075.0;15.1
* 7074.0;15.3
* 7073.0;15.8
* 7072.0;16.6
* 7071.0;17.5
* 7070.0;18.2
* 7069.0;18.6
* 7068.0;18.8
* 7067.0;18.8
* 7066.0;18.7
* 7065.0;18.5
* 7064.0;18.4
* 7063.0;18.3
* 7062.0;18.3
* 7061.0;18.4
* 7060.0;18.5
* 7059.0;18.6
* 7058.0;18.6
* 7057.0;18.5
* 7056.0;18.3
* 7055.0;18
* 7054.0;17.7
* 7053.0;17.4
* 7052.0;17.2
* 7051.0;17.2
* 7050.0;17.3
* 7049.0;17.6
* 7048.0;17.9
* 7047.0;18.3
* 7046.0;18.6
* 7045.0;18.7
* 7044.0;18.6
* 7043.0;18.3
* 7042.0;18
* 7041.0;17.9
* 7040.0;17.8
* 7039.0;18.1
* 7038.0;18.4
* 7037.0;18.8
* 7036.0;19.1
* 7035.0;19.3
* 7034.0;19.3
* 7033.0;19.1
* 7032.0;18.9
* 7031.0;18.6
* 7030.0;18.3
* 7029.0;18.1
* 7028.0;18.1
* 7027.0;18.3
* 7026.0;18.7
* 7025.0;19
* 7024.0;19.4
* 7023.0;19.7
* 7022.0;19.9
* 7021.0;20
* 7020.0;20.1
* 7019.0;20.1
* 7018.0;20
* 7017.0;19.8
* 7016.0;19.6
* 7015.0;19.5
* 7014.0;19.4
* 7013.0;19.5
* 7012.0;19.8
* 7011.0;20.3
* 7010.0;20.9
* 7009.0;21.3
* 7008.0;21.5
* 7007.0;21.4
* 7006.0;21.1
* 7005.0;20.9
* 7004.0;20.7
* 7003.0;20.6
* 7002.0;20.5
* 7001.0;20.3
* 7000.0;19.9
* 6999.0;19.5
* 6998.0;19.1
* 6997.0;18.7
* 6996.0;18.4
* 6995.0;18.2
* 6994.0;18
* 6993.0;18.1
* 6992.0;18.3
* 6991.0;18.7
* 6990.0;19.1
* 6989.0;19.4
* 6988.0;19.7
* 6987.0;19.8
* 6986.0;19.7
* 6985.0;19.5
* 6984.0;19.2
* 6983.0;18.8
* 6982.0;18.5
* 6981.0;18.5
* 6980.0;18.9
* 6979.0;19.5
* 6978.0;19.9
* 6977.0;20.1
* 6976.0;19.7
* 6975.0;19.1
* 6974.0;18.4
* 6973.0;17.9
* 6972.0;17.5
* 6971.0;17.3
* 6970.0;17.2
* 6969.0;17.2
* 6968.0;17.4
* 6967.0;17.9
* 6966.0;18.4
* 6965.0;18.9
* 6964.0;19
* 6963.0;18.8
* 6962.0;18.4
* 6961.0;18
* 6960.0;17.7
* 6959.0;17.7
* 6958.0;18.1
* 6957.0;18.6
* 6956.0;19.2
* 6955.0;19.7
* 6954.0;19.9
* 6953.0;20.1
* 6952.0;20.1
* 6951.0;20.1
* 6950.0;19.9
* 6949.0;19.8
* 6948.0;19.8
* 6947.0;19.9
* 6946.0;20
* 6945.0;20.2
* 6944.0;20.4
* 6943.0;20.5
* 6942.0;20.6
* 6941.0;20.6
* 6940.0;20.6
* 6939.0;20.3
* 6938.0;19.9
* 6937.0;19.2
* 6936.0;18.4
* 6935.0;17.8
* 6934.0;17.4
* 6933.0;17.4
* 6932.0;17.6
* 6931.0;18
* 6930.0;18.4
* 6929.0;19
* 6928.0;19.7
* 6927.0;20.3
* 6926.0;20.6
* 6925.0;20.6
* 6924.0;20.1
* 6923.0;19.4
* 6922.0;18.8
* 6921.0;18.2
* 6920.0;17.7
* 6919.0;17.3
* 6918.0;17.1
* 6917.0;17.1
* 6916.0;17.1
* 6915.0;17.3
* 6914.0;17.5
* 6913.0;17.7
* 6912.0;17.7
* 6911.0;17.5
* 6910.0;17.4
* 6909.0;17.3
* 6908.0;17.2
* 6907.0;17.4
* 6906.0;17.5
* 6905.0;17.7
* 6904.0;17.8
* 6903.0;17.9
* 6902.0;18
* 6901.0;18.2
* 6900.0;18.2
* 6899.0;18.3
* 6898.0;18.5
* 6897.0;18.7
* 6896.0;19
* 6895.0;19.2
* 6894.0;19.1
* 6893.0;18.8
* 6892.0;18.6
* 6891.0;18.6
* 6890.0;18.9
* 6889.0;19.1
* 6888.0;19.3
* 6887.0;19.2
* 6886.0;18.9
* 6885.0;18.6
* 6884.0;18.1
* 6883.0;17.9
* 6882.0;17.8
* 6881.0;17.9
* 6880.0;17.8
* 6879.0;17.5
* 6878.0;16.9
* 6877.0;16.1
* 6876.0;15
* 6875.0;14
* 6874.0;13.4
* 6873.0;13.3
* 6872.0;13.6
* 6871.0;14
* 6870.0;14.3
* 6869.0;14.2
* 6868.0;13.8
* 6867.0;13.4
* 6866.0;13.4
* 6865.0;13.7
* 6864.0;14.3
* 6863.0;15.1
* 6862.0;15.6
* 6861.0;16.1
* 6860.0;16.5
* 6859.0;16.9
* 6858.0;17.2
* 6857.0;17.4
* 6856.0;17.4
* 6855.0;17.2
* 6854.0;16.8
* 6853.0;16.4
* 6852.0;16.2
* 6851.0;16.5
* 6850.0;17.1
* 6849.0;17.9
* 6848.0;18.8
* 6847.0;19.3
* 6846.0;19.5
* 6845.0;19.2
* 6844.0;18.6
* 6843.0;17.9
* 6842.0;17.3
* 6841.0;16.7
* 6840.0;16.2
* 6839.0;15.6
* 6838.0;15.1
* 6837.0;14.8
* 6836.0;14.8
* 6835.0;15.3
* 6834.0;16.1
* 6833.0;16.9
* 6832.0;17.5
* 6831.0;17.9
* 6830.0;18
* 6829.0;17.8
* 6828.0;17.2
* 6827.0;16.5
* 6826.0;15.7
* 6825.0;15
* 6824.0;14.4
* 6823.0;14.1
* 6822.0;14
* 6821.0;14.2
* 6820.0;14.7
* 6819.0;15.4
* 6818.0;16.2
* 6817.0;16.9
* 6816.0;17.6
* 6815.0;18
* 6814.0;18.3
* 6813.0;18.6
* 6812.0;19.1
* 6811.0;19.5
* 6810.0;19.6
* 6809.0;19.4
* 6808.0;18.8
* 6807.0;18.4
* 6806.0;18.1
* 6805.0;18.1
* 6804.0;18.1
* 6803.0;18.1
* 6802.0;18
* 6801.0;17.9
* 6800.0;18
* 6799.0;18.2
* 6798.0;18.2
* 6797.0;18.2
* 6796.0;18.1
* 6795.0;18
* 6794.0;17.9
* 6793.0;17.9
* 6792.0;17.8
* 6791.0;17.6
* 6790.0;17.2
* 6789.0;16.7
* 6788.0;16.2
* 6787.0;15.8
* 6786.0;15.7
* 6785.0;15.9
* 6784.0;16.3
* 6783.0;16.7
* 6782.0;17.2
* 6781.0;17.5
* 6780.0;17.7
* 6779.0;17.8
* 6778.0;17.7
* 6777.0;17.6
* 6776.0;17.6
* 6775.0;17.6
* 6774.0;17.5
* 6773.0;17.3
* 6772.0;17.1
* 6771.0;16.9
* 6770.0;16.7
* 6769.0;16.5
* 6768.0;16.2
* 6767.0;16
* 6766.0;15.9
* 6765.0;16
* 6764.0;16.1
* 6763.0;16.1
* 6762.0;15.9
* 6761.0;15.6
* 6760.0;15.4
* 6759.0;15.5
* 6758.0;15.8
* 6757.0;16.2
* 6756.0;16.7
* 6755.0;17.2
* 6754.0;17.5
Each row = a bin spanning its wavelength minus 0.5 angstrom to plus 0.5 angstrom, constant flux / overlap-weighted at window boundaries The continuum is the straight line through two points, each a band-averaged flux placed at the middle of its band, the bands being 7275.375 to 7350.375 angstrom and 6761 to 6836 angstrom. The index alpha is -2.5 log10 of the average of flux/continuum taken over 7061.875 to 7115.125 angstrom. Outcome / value 0.03 mag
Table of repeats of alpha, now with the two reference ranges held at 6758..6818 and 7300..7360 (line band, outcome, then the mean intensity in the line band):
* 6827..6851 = 0.021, 17.2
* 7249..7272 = -0.090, 20.5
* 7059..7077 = 0.041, 17.6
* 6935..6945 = -0.121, 19.9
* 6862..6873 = 0.247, 14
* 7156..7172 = -0.071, 19.8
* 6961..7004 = -0.052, 18.9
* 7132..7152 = -0.023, 18.9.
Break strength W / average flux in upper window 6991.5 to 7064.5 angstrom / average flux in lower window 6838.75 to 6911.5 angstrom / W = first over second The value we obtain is 1.1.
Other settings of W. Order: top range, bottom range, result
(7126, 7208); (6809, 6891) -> 1.16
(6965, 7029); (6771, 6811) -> 1.09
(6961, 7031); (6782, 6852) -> 1.12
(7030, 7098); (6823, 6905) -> 1.06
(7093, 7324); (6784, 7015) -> 1.07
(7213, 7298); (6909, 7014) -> 1.03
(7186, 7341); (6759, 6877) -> 1.17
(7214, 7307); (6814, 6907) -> 1.16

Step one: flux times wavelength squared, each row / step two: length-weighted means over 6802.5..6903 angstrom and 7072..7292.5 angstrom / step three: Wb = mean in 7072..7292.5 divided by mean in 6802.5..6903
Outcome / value 1.23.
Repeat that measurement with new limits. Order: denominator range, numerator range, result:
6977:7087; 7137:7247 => 1.09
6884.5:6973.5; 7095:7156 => 1.03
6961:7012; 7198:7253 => 1.10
